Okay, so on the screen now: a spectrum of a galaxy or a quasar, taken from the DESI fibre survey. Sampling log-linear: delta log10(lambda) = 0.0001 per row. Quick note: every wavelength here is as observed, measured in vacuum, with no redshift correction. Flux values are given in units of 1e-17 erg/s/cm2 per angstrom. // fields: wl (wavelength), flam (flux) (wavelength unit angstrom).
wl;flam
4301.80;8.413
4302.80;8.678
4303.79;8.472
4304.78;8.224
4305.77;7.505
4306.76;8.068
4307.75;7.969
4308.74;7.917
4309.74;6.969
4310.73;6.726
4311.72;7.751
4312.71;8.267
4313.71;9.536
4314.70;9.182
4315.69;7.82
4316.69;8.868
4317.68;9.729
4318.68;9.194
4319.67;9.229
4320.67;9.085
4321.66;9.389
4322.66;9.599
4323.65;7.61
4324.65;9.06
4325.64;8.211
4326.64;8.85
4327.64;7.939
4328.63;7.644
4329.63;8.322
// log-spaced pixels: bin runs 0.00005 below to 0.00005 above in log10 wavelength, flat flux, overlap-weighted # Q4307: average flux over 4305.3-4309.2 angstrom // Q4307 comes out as 7.88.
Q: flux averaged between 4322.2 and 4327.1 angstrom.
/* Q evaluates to 8.66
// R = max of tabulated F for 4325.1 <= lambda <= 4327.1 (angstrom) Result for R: 8.85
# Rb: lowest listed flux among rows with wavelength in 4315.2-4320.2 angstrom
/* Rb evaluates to 7.82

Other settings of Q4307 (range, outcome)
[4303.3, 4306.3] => 8.08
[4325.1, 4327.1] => 8.55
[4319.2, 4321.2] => 9.16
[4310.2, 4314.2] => 8.06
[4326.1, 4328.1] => 8.37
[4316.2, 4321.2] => 9.23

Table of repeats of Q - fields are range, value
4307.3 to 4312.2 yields 7.46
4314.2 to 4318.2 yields 8.9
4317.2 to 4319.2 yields 9.45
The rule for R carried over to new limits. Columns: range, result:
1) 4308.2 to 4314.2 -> 9.536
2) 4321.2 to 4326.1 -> 9.599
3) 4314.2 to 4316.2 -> 9.182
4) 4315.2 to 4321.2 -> 9.729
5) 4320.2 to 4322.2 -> 9.389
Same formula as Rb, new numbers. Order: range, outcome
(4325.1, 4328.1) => 7.939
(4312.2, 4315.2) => 8.267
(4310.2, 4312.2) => 6.726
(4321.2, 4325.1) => 7.61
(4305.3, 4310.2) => 6.969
